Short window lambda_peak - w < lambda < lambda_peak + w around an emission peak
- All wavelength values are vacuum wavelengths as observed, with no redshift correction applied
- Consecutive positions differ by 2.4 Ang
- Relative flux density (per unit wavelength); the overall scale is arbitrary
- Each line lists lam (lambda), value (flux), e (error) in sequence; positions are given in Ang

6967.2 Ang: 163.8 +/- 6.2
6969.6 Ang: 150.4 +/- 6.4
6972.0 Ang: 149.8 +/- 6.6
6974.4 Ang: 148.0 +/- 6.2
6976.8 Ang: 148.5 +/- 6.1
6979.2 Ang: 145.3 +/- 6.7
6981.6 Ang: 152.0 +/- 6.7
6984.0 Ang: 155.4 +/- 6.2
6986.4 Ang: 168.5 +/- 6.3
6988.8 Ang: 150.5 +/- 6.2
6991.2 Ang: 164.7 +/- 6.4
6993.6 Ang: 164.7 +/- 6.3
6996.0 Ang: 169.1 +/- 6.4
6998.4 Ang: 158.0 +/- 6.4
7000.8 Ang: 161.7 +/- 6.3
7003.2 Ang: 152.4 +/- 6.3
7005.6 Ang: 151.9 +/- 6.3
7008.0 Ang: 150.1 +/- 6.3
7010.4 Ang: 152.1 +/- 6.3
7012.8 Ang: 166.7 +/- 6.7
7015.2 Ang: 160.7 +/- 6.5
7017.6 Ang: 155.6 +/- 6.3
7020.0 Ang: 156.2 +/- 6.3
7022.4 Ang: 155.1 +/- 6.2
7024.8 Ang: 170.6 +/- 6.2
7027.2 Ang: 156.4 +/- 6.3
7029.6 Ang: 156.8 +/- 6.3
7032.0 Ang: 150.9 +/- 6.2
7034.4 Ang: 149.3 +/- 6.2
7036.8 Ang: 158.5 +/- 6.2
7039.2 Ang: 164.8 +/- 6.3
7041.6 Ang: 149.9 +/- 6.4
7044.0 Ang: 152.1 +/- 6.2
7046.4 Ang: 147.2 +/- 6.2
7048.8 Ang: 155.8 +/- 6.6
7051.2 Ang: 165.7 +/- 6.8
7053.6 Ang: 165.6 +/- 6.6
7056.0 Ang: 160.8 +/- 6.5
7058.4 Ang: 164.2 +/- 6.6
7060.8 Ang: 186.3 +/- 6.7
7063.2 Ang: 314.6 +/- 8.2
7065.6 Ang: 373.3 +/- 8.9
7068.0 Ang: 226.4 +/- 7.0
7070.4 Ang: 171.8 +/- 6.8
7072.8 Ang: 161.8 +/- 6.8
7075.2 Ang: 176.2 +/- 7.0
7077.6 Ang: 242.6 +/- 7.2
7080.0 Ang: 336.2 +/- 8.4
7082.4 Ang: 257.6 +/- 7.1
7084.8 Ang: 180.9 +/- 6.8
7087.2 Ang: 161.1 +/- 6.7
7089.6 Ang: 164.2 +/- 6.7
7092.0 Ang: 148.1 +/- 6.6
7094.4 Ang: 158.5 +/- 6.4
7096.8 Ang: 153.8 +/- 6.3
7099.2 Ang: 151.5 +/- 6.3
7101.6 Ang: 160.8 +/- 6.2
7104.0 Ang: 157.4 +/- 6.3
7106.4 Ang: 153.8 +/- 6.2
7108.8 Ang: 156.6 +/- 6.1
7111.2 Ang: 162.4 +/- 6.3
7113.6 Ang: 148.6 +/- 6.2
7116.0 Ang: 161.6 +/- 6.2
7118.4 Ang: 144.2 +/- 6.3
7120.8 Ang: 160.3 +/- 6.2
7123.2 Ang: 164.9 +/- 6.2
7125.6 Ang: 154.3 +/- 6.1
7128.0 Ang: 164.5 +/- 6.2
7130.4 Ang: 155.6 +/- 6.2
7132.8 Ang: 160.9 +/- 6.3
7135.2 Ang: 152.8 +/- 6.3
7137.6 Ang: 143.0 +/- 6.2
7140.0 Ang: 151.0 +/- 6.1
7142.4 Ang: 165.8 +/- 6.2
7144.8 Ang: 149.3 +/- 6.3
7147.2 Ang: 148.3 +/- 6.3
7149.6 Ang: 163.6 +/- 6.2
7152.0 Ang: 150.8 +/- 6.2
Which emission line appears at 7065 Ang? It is [S II]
